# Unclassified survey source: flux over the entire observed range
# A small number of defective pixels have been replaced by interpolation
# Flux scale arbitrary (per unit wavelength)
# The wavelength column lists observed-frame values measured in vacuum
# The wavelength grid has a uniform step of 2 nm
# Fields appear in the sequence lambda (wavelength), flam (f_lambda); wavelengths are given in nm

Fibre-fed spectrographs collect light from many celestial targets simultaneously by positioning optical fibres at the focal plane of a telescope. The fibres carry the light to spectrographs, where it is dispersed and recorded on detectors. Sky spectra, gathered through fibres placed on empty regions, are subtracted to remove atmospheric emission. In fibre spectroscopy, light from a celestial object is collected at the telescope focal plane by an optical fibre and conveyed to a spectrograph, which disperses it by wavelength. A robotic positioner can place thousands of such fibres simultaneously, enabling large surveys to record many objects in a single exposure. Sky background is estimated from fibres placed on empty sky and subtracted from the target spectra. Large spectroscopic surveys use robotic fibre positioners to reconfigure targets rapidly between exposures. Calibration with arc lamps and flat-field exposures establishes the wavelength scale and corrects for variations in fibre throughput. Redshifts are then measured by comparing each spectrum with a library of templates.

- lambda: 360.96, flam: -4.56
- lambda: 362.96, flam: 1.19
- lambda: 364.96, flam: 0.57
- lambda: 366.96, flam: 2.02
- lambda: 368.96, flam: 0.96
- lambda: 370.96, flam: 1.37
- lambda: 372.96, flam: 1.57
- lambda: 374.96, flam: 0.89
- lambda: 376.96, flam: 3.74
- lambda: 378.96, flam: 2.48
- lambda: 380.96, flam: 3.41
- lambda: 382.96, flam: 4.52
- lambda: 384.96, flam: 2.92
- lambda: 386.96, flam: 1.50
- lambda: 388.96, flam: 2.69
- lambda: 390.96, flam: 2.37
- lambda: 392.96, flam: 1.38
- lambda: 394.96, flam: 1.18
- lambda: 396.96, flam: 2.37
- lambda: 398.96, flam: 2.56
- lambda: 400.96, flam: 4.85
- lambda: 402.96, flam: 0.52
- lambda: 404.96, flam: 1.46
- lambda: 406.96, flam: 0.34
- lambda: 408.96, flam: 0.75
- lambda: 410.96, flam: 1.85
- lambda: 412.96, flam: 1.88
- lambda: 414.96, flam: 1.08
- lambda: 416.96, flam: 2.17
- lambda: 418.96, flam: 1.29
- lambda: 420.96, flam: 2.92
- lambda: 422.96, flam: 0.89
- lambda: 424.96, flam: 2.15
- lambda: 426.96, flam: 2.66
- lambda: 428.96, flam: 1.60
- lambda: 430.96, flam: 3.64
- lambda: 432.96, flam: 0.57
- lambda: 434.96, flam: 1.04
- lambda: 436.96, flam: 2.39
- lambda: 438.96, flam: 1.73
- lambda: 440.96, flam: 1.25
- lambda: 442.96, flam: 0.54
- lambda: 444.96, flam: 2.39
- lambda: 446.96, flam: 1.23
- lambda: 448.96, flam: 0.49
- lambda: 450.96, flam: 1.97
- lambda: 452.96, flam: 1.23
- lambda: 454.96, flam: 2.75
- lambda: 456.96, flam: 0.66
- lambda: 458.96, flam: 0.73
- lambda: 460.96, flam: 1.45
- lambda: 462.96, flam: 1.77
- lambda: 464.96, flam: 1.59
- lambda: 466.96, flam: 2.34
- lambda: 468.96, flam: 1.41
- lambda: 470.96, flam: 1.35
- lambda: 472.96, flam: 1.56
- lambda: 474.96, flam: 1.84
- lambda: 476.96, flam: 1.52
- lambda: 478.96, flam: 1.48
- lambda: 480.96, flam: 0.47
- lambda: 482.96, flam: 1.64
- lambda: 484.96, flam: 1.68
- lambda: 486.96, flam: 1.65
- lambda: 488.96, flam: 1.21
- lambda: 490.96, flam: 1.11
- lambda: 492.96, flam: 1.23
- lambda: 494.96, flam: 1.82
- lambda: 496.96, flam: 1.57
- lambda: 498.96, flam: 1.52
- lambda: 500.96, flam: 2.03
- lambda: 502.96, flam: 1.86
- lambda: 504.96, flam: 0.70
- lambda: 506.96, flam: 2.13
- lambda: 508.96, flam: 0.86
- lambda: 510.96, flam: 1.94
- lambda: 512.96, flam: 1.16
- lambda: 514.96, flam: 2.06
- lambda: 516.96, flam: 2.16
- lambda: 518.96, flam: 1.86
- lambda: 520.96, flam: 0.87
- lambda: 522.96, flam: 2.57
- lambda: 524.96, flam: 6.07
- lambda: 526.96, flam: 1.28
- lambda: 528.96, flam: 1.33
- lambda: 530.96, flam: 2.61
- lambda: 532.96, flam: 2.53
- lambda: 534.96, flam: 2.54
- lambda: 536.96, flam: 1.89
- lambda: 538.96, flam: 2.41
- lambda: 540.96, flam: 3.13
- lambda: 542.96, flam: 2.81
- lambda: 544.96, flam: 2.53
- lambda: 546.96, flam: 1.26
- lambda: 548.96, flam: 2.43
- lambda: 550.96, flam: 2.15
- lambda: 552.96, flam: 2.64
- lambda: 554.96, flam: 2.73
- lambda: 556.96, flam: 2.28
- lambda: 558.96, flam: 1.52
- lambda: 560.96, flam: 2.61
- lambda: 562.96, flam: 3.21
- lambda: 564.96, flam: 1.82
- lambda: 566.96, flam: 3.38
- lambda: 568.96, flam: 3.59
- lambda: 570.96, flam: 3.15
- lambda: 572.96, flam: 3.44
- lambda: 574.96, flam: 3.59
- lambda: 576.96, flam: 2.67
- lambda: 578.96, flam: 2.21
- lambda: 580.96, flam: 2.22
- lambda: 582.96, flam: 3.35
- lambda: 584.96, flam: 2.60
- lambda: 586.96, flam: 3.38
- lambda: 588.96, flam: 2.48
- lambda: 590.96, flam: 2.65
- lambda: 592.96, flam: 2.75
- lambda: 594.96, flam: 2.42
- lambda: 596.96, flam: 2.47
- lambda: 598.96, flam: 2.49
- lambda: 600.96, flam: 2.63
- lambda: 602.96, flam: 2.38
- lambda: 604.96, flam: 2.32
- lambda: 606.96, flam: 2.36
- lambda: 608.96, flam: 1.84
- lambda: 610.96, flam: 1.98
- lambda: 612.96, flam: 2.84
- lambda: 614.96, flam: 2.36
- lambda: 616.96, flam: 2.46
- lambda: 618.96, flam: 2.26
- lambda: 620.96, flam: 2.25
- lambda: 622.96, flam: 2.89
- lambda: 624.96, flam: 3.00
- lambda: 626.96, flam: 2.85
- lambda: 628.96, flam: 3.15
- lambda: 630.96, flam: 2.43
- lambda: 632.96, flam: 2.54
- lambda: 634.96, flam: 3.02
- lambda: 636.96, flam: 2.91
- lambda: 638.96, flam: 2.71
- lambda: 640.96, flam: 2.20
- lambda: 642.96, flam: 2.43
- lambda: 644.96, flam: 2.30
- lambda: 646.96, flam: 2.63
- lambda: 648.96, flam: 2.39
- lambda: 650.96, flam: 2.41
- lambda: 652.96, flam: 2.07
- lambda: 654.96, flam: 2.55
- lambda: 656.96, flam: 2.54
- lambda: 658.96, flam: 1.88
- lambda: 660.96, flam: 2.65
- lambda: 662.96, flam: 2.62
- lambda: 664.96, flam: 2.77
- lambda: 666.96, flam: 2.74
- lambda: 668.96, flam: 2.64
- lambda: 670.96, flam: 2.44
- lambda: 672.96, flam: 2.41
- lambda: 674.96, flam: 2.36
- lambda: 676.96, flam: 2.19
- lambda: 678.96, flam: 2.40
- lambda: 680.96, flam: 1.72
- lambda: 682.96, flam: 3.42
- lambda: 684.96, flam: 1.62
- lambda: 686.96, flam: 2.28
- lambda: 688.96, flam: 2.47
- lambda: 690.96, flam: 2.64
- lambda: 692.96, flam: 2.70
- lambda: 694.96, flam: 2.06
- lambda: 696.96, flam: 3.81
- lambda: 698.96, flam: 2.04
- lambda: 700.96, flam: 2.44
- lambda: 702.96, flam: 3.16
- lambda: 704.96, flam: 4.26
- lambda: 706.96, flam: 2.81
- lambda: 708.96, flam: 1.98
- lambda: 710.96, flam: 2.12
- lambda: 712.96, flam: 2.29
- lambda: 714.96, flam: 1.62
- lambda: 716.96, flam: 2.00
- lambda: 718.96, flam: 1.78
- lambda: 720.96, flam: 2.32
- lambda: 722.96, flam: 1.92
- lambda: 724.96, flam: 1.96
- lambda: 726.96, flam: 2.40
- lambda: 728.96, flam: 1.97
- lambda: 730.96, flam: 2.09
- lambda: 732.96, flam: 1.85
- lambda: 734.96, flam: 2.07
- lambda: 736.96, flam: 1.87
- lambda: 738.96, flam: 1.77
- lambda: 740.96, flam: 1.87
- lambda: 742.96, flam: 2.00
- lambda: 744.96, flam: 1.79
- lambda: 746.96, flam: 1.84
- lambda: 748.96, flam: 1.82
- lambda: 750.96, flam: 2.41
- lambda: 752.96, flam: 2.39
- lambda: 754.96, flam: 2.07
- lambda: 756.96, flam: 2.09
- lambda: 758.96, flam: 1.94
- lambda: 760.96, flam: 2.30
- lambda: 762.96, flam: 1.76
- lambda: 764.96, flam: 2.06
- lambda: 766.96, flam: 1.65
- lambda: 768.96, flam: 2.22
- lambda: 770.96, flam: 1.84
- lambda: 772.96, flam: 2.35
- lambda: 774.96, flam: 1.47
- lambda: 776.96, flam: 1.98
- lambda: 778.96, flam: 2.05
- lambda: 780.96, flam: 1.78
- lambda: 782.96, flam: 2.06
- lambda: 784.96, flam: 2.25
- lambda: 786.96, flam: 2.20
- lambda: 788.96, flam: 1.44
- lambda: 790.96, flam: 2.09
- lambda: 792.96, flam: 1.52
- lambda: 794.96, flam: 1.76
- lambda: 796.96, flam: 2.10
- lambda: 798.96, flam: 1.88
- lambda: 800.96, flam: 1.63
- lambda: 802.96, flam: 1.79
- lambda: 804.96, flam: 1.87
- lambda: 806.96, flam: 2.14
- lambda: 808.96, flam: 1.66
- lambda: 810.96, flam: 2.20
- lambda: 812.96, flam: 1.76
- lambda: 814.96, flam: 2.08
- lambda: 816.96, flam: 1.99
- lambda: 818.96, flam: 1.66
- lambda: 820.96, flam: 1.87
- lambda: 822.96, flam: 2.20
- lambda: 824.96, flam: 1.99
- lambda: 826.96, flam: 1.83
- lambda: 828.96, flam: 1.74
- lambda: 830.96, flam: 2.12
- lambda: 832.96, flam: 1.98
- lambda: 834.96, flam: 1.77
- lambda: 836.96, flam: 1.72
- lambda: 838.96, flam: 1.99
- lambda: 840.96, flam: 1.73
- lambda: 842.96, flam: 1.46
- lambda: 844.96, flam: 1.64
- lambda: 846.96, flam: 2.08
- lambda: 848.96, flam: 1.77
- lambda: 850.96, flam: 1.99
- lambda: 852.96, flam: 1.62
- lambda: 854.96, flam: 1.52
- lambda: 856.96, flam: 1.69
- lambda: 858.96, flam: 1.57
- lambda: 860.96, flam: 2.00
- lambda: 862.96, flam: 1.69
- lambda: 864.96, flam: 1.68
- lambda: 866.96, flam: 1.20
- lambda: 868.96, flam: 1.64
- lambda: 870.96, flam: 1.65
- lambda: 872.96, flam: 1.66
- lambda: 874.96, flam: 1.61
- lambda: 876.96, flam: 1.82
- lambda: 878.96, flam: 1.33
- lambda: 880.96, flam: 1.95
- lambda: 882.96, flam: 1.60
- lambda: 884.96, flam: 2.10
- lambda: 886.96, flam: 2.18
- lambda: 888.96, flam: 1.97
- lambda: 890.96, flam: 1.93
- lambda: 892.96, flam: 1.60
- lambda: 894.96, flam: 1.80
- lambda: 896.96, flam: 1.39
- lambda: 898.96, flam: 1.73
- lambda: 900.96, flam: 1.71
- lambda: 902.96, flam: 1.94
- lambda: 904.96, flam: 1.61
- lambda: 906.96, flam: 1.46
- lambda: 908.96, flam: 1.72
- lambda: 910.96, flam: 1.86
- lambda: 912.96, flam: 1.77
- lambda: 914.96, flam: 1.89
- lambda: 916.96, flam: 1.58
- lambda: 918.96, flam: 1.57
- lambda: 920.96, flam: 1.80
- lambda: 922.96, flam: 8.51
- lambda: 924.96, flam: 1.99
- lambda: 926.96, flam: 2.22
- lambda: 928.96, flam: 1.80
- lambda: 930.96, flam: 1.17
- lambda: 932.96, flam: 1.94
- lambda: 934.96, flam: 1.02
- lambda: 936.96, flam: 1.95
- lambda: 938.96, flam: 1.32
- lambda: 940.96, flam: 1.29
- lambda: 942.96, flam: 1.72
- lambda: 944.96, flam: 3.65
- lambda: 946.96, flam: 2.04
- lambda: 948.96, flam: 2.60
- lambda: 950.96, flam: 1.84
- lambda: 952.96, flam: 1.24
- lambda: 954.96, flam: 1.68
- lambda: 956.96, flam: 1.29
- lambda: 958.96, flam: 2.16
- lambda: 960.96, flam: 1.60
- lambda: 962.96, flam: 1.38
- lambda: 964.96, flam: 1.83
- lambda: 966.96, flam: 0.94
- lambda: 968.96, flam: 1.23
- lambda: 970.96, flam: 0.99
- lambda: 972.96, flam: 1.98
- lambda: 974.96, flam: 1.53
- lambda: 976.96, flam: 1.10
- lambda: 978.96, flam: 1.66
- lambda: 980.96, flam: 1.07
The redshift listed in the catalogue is 0.41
